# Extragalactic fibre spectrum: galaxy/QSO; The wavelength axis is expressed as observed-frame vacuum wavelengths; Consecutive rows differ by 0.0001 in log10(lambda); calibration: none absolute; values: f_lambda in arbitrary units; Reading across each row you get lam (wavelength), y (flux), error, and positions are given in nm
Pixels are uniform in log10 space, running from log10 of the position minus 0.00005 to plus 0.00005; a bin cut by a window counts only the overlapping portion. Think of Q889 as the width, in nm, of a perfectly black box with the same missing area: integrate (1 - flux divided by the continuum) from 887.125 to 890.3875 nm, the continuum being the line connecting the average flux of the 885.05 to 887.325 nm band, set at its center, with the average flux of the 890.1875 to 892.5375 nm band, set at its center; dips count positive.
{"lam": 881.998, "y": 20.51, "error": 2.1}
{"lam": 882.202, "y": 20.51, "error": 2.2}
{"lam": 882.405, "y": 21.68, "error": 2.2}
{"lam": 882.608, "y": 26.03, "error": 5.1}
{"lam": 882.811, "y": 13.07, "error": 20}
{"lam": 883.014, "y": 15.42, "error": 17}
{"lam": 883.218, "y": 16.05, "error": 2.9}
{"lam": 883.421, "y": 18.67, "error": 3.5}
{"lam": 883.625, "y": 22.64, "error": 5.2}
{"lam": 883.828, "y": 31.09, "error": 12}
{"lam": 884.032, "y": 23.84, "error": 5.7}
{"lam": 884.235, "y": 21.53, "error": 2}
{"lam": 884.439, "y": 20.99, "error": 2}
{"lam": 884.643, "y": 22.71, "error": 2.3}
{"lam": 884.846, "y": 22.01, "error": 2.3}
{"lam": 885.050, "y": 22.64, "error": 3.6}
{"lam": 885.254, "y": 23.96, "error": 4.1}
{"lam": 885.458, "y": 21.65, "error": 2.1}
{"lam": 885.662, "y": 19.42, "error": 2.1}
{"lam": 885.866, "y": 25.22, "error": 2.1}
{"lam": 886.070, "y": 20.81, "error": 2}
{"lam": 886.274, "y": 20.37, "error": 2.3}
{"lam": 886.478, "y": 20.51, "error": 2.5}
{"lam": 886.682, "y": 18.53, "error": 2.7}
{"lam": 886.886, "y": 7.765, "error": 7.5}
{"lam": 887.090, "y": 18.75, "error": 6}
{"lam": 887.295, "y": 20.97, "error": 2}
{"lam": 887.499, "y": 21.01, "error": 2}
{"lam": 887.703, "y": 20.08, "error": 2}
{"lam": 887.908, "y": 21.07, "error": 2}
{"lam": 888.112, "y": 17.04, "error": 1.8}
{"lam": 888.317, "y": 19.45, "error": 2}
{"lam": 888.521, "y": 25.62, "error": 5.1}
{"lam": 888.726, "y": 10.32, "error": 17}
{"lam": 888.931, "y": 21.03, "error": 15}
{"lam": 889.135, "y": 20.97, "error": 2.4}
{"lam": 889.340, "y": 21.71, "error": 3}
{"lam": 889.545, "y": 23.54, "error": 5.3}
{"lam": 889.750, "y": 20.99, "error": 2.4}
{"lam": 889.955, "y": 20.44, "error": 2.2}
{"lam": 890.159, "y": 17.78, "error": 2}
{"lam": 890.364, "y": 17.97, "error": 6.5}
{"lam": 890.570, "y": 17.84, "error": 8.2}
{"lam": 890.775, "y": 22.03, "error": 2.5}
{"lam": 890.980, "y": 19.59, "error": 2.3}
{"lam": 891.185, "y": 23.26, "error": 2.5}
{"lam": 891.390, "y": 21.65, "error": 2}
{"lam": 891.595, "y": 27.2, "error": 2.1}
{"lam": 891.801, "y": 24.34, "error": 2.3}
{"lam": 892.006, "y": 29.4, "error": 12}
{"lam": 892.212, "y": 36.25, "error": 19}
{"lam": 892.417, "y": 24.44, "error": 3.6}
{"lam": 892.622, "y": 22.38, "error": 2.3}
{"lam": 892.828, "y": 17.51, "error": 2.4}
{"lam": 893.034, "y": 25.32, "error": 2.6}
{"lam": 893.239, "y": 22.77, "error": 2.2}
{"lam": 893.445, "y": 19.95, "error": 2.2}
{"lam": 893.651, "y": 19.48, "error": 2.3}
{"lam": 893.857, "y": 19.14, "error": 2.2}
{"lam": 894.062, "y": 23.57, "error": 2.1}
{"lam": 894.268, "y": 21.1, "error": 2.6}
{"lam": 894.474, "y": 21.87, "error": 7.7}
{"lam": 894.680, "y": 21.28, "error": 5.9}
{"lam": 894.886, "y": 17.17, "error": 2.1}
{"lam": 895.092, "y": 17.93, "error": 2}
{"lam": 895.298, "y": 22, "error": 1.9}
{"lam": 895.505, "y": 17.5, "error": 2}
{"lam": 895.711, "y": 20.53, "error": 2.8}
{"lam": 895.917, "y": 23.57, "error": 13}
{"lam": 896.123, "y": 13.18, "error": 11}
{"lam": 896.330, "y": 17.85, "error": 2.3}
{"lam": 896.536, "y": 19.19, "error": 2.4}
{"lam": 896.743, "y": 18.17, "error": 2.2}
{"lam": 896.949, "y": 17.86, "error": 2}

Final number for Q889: 0.267 nm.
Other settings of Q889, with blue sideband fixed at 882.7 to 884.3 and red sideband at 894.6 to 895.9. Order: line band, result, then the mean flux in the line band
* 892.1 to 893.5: -0.32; 24.3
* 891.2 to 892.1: -0.25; 25.4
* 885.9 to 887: 0.11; 18.1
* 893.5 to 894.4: -0.05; 20.8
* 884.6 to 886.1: -0.16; 22.4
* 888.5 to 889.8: -0.02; 20.3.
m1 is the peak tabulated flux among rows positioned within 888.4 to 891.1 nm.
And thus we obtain 25.62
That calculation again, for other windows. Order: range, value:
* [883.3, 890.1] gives 31.09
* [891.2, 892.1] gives 29.4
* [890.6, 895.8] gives 36.25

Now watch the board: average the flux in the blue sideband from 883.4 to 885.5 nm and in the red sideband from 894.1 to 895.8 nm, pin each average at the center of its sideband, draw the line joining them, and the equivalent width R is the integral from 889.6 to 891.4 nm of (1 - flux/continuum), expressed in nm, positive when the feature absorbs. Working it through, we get 0.10 nm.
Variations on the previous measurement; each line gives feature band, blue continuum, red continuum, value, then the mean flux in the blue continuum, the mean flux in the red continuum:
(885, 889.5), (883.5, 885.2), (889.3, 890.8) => 0.364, 23.4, 20.1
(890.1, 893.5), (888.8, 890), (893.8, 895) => -0.332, 21.2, 20.7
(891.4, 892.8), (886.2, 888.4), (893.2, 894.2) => -0.422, 18.7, 20.9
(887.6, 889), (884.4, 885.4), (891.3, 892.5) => 0.318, 22.5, 27.3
